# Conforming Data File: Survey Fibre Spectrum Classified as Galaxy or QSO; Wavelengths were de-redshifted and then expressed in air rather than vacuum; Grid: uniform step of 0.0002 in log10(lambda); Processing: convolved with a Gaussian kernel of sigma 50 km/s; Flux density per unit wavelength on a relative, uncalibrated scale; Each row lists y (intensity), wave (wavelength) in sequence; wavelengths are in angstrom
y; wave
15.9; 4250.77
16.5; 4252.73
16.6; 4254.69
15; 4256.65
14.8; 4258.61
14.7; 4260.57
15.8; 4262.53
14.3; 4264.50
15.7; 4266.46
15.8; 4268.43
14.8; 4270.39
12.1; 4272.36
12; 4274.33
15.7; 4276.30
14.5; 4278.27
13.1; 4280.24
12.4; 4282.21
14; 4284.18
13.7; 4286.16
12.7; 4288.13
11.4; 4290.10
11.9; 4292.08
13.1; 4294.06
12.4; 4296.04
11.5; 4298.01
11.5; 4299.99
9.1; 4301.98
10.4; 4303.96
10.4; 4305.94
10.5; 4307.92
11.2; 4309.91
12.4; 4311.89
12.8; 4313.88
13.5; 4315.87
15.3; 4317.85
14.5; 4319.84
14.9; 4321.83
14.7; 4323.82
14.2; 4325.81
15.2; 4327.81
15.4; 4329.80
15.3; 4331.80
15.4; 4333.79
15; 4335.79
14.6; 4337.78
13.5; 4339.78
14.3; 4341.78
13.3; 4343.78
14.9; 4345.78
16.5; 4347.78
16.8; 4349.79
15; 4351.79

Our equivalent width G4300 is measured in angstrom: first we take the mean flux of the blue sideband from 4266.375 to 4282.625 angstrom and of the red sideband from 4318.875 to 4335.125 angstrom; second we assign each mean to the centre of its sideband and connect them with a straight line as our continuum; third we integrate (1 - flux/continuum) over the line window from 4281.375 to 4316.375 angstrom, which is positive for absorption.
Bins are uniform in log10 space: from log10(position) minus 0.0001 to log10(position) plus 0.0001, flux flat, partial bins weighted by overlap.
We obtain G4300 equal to 6.1 angstrom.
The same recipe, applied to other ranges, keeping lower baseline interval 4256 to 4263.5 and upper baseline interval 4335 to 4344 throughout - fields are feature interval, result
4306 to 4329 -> 1.6 angstrom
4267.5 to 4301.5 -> 4.1 angstrom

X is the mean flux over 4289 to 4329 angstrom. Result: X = 12.6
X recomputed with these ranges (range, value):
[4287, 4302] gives 11.9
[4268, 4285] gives 13.8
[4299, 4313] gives 10.8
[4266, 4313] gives 12.6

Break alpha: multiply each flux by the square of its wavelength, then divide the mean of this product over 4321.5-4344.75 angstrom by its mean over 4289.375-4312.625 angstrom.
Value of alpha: 1.3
